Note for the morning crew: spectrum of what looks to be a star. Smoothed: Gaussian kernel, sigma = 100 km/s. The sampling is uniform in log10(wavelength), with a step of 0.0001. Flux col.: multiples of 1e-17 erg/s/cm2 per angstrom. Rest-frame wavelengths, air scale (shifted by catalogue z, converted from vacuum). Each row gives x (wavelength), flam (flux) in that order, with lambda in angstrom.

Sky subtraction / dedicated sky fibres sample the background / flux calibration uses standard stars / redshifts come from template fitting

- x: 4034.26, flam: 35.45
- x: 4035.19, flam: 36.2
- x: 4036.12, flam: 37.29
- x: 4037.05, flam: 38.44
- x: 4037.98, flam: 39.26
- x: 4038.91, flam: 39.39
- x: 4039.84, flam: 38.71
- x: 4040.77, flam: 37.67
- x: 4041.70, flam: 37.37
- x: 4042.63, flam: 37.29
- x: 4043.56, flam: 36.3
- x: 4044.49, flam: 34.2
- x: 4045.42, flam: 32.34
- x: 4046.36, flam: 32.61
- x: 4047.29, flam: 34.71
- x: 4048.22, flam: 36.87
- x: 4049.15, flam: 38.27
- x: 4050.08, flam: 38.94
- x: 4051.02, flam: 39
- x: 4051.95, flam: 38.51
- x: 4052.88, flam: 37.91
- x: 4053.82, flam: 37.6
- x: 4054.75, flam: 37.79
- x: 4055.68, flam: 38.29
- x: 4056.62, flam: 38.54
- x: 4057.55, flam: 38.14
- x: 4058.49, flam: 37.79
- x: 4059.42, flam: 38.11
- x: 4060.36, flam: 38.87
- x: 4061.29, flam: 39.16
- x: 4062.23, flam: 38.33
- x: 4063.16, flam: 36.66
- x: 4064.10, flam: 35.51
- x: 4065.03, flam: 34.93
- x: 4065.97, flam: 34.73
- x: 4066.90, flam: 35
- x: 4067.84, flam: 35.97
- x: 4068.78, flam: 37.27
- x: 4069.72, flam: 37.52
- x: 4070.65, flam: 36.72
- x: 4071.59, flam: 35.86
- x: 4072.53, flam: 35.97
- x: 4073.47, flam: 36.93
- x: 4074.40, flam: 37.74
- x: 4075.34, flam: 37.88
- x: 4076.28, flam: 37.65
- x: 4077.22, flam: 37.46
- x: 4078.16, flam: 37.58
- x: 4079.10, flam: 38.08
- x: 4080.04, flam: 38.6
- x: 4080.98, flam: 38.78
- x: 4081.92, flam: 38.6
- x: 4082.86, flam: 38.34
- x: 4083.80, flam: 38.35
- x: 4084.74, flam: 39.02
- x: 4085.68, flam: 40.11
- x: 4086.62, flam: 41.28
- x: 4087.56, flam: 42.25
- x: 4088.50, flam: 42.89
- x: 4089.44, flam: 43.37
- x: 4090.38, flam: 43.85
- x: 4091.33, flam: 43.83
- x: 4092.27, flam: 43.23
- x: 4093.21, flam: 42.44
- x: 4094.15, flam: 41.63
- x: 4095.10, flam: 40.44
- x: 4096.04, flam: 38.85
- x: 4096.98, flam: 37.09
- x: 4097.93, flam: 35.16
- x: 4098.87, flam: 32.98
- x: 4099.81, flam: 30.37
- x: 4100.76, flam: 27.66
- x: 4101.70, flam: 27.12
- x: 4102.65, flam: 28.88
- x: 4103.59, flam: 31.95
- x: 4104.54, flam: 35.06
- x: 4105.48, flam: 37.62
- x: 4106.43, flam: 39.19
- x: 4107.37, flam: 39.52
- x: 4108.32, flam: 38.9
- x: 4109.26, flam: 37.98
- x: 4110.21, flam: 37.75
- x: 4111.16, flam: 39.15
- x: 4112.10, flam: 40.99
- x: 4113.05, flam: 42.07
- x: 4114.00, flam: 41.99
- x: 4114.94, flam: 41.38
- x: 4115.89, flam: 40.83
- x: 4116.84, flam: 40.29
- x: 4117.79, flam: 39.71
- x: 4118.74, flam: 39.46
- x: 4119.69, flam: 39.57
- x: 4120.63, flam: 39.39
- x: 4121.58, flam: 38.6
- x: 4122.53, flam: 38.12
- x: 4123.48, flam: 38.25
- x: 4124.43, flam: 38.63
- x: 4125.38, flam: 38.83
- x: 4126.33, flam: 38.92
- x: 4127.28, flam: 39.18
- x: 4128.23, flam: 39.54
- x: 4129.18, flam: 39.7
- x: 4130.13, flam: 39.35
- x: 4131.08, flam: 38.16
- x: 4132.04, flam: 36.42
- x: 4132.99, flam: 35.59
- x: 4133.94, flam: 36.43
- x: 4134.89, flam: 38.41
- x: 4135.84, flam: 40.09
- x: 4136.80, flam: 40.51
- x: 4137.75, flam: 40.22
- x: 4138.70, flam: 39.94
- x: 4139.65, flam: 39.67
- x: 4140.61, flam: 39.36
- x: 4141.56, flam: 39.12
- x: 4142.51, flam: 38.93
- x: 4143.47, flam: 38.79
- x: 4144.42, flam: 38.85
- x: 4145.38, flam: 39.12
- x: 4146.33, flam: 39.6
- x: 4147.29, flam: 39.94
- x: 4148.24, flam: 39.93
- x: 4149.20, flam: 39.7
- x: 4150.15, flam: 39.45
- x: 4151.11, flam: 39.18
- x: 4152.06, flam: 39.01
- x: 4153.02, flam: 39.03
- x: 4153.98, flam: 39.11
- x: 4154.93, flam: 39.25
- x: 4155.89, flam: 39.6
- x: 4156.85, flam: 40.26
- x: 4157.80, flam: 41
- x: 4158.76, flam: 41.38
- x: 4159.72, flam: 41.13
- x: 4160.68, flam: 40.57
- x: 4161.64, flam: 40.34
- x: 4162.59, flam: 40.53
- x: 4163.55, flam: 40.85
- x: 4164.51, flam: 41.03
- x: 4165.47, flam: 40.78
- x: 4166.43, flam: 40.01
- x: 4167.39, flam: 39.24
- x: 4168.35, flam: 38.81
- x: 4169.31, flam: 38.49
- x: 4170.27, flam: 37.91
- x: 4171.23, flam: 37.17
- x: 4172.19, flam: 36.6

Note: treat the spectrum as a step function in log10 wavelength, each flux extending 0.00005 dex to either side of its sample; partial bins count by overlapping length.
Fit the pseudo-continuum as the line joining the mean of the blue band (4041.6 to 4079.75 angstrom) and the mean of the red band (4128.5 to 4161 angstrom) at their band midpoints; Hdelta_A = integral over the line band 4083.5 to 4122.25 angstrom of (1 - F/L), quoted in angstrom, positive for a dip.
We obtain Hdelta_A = -0.4 angstrom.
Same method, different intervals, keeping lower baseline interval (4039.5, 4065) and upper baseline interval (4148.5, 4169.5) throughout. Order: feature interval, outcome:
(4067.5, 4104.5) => 0.39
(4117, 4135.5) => 0.25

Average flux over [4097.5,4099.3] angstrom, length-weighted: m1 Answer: 34.1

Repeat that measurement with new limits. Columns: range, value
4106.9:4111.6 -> 38.6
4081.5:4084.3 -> 38.4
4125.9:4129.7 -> 39.4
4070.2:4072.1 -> 36.2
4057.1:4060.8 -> 38.2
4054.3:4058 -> 38.2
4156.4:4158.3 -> 40.7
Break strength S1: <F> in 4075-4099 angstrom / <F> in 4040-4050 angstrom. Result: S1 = 1.10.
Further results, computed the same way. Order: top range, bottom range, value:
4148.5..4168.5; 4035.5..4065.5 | 1.07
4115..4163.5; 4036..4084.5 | 1.06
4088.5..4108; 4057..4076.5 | 1.00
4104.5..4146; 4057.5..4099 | 1.02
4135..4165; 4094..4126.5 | 1.06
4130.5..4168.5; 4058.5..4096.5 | 1.02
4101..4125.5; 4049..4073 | 1.02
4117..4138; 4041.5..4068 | 1.05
